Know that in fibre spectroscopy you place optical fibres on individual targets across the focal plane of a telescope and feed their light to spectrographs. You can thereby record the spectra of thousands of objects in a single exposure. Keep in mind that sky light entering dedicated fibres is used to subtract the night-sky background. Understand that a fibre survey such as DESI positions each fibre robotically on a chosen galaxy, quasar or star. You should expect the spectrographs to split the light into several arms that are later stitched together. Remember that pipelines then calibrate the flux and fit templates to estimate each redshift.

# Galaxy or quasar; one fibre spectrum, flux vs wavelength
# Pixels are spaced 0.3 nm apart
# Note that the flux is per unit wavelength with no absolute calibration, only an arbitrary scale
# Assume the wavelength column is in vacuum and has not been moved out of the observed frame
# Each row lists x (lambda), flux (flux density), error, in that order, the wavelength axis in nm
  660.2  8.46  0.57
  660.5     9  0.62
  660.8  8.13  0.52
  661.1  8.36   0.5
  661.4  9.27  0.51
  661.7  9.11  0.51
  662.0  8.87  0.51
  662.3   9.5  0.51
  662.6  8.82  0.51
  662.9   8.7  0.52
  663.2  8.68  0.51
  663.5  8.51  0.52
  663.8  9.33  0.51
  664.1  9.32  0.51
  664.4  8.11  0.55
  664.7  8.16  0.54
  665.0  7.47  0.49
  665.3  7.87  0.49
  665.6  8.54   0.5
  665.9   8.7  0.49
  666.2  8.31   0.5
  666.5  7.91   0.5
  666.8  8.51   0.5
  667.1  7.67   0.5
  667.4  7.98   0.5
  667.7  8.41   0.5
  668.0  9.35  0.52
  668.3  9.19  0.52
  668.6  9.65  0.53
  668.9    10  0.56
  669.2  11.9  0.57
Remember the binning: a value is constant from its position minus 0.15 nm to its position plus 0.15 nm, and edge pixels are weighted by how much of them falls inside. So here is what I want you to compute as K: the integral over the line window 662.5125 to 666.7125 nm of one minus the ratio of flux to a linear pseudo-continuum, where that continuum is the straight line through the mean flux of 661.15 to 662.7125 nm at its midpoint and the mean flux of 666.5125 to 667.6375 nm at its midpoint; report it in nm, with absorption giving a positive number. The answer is 0.05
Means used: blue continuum 9.07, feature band 8.45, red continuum 8.06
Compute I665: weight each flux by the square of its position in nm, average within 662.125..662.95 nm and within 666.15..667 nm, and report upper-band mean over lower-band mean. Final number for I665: 0.92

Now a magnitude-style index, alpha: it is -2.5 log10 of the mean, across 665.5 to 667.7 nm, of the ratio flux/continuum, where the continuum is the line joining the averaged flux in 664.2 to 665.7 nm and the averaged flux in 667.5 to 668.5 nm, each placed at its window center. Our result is 0.04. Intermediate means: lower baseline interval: 8.06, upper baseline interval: 8.97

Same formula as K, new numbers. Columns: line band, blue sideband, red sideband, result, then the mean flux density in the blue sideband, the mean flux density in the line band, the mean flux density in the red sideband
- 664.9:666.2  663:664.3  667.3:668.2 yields 0.089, 8.92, 8.19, 8.65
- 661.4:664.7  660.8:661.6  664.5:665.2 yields -0.245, 8.7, 8.88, 7.84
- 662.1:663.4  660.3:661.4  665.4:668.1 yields -0.059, 8.6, 8.91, 8.35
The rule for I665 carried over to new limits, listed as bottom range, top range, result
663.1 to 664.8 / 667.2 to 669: 1.05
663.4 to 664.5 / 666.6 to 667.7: 0.92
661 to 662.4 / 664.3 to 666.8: 0.91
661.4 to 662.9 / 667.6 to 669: 1.05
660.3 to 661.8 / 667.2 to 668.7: 1.03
